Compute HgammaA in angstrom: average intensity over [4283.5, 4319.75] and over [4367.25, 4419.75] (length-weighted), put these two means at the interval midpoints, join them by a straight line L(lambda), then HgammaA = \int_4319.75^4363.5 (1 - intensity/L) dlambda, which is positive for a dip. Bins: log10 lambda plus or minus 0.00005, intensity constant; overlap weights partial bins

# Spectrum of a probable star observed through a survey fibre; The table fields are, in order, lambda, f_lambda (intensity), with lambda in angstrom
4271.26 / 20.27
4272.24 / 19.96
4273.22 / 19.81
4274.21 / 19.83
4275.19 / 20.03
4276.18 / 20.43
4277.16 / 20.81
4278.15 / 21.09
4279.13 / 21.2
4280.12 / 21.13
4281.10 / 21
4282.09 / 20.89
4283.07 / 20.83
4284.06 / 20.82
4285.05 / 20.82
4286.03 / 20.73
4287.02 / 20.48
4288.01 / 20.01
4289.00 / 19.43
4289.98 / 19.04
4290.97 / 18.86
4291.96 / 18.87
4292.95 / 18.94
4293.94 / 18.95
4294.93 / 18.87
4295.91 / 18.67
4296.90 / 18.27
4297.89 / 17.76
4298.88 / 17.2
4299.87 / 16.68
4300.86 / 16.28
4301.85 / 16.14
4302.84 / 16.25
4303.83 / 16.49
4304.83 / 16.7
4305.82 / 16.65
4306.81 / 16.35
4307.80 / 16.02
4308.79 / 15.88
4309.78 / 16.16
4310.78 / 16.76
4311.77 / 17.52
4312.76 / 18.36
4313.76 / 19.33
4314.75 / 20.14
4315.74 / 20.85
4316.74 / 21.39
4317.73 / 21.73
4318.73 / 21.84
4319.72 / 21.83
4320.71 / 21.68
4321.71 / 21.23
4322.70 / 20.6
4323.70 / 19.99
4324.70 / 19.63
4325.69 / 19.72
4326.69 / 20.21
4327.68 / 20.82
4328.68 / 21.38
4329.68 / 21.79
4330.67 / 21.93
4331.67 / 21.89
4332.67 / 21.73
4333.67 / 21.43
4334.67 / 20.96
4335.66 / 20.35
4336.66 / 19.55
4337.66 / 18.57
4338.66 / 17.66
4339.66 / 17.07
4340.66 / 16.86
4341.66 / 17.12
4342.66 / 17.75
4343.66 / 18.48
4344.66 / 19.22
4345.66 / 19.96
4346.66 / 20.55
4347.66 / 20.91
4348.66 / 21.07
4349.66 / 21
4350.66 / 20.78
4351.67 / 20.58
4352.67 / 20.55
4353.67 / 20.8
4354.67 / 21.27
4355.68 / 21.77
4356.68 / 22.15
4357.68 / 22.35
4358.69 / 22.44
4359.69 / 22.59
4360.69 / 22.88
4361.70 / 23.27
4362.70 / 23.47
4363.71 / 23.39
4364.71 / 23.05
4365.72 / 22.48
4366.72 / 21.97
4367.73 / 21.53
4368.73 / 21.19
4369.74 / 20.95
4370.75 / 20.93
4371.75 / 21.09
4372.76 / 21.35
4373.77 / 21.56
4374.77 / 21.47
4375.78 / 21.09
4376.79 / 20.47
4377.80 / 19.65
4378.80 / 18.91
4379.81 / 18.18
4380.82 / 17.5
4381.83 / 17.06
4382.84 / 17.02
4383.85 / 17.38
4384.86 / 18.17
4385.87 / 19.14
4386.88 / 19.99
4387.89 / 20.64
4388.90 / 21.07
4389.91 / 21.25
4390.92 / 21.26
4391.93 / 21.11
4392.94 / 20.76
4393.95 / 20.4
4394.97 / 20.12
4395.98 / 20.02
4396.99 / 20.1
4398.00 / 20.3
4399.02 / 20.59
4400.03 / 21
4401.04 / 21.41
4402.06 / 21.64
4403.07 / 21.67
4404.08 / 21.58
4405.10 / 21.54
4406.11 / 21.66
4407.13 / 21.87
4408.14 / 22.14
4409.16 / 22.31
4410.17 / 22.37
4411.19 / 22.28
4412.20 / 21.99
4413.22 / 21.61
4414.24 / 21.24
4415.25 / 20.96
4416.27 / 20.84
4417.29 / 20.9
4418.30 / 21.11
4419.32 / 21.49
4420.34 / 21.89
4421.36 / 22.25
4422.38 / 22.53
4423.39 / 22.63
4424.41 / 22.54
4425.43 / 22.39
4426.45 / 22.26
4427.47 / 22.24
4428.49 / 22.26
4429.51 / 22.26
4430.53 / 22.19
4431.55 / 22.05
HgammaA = -2.66 angstrom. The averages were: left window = 18.5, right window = 20.7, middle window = 20.6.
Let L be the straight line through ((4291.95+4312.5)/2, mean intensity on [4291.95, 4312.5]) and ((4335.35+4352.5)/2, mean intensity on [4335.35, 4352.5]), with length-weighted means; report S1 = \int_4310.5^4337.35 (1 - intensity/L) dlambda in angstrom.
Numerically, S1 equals -3.4 angstrom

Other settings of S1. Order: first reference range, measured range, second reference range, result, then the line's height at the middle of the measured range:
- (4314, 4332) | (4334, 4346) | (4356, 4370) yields 1.64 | 21.6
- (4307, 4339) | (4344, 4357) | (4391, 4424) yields -0.22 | 20.4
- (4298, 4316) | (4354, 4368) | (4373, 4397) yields -2.58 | 19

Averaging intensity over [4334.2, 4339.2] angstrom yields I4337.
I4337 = 19.4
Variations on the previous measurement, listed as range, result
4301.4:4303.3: 16.2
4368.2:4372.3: 21.1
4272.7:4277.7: 20.2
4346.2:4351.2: 20.9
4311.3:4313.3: 17.9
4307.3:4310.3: 16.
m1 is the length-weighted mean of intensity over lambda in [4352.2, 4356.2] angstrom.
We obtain 21.1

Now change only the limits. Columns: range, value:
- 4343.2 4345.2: 18.9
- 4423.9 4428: 22.3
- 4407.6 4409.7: 22.3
